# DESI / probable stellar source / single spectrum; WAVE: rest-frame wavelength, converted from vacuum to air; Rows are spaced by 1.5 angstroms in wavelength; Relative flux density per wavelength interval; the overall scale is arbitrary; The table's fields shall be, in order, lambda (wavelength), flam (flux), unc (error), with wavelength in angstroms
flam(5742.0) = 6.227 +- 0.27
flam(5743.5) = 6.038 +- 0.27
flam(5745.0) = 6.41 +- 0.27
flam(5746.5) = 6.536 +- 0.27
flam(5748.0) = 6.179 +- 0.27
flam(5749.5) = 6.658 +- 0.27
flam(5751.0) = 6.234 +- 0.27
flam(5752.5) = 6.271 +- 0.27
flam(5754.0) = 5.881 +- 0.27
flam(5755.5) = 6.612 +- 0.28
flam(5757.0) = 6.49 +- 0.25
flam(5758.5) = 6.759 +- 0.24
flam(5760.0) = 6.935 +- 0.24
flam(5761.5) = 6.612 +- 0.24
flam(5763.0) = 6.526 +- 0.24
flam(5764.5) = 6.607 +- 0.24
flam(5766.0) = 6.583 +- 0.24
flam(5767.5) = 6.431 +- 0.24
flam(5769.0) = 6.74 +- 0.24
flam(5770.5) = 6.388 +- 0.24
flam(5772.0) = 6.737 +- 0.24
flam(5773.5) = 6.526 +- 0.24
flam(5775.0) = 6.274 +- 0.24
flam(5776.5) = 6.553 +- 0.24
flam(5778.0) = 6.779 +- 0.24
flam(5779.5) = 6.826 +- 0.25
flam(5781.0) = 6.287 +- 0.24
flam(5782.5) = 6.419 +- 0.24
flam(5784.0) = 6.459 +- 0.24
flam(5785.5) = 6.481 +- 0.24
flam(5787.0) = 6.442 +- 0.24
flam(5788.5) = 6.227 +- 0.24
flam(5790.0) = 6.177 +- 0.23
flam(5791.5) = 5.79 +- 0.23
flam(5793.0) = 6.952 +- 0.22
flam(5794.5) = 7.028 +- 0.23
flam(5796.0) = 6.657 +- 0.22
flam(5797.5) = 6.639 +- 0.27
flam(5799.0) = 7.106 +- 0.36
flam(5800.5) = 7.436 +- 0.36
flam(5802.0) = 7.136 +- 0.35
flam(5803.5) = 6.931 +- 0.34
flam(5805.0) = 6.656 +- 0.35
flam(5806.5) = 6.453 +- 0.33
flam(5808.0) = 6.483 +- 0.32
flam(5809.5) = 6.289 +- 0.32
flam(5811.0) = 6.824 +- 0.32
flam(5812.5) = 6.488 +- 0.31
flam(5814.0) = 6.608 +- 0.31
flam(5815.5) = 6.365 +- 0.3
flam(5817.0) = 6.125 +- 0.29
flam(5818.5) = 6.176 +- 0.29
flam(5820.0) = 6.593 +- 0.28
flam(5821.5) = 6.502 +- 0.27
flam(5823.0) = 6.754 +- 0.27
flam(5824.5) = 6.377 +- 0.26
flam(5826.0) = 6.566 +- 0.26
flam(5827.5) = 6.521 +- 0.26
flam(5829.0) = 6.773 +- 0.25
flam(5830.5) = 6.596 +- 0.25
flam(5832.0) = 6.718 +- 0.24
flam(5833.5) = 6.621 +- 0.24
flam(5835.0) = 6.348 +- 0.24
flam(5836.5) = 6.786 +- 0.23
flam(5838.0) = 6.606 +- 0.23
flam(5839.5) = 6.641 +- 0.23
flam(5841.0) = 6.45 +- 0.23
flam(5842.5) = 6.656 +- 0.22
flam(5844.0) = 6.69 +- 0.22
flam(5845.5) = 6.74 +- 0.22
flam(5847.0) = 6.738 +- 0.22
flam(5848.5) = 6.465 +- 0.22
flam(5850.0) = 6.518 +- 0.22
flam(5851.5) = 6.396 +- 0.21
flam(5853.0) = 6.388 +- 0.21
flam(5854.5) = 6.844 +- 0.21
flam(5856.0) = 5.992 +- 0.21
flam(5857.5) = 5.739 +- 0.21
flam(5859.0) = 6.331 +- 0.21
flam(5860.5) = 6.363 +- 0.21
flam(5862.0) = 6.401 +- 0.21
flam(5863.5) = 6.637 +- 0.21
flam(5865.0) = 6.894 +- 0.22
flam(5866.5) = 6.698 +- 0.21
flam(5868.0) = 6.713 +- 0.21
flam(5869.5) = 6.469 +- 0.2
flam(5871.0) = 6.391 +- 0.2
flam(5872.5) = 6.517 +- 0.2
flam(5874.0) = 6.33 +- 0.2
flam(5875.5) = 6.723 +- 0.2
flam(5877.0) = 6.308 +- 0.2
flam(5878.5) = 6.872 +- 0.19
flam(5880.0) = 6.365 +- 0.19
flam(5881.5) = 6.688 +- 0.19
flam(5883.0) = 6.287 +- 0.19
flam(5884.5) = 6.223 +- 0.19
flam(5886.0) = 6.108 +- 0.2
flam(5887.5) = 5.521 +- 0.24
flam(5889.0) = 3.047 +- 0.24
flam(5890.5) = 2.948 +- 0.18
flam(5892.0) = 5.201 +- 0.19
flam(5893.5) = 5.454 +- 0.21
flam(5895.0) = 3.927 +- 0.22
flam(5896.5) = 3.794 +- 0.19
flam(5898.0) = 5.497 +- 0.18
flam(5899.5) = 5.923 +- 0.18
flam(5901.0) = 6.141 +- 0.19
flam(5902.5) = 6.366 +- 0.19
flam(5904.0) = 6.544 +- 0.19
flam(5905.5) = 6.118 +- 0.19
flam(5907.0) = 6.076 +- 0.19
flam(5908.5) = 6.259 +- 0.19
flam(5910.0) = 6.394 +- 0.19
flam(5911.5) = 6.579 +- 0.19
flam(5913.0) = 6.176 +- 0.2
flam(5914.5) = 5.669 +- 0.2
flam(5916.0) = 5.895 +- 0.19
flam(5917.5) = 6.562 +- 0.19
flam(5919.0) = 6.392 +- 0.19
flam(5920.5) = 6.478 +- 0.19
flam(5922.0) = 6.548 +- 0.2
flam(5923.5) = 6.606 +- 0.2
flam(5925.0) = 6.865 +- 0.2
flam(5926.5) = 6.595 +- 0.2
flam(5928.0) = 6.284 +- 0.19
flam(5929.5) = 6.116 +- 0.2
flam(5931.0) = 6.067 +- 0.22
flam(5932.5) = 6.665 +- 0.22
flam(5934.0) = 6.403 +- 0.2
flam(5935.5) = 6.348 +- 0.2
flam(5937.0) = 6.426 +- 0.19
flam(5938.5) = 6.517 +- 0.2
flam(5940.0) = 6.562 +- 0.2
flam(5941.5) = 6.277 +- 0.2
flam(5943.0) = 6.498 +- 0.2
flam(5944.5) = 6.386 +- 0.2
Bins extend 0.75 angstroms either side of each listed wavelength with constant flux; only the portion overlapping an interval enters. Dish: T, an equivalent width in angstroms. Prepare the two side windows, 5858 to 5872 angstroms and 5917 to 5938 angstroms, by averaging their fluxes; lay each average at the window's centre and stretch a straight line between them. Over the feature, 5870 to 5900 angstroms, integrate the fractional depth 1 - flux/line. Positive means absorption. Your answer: 4.1 angstroms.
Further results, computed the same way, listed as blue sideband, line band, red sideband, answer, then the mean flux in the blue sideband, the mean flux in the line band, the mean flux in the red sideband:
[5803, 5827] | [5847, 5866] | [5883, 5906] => -1.8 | 6.51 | 6.43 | 5.28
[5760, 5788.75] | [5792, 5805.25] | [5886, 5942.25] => -1.0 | 6.54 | 6.94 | 5.93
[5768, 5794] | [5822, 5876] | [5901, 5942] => -1.0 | 6.48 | 6.54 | 6.36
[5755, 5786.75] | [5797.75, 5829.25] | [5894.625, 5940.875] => -0.8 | 6.57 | 6.62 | 6.17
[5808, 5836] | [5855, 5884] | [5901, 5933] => -0.2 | 6.52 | 6.46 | 6.34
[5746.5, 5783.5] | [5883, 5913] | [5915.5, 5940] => 4.3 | 6.51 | 5.52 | 6.43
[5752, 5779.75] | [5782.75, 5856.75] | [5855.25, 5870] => -1.1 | 6.55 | 6.57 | 6.42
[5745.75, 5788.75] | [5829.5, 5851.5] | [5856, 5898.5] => -1.9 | 6.5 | 6.61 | 5.88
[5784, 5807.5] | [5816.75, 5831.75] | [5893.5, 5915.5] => -0.2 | 6.67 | 6.52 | 5.81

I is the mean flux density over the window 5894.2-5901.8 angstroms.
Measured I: 5.07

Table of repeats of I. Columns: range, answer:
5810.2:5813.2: 6.65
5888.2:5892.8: 3.77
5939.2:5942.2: 6.42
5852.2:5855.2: 6.61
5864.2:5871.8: 6.63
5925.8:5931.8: 6.27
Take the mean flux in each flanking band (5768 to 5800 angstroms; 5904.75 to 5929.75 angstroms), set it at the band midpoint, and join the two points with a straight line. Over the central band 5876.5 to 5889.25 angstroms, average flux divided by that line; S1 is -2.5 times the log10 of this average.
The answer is 0.06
